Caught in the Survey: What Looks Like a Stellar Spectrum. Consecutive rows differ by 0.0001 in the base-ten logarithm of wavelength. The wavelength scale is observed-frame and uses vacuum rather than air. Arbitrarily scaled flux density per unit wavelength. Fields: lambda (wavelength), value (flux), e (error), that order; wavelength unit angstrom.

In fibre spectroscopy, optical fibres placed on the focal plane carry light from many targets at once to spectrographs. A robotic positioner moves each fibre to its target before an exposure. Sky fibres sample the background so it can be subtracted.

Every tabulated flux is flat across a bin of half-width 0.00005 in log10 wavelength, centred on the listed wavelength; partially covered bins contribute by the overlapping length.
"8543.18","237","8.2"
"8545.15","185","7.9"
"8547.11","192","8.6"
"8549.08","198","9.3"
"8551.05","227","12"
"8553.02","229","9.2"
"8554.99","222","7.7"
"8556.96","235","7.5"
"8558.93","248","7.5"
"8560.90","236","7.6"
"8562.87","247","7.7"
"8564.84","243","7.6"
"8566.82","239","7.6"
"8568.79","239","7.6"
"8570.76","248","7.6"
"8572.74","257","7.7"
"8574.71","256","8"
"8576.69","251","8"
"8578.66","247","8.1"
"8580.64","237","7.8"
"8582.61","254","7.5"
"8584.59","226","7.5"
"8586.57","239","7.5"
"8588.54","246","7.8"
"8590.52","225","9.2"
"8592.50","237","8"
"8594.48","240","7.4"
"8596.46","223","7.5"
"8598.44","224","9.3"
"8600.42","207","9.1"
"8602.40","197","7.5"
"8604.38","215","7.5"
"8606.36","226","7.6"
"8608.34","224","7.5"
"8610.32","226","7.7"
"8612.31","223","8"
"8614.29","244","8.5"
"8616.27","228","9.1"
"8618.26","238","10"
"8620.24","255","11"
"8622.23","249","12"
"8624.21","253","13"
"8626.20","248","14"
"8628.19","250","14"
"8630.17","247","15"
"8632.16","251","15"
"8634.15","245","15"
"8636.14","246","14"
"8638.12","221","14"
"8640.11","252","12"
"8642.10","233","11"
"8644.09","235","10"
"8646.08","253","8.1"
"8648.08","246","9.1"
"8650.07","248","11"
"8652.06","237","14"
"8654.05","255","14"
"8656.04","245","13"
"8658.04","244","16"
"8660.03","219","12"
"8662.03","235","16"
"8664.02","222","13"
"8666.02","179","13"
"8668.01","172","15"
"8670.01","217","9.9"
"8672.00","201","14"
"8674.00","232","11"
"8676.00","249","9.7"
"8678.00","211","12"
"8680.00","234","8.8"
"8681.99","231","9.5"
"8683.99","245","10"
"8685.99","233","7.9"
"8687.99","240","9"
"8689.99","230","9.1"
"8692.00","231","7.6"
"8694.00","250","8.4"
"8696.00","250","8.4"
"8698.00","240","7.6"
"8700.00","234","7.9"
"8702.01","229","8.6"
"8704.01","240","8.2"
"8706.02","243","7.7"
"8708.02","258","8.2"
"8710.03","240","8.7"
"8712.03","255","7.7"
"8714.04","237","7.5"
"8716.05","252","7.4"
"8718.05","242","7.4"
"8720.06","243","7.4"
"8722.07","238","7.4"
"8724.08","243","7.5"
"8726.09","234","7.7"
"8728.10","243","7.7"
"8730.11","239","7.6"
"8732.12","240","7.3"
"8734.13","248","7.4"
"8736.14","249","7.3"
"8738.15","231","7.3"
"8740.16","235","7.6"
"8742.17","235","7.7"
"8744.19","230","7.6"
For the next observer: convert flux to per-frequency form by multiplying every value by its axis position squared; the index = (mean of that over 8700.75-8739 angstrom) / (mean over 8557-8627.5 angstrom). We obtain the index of 1.05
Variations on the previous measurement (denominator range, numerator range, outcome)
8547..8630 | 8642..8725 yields 1.02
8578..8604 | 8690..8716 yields 1.08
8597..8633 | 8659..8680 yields 0.93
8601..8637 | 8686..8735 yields 1.04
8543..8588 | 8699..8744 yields 1.07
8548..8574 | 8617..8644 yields 1.05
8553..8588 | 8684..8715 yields 1.02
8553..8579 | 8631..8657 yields 1.02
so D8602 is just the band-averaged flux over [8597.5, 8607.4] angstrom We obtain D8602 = 214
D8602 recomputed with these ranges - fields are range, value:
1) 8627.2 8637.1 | 248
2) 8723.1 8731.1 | 240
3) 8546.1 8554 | 211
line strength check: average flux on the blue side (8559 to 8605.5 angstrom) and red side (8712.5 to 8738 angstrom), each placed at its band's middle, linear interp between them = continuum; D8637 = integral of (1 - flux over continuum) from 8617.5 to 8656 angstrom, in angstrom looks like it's -1.1 angstrom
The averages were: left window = 236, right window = 242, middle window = 245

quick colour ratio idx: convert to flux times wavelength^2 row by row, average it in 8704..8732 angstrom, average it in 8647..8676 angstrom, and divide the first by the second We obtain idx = 1.09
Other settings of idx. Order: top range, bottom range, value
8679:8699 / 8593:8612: 1.10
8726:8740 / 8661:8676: 1.16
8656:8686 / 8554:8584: 0.93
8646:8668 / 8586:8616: 1.03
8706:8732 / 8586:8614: 1.11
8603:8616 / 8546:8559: 1.04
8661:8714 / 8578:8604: 1.03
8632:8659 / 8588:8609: 1.10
